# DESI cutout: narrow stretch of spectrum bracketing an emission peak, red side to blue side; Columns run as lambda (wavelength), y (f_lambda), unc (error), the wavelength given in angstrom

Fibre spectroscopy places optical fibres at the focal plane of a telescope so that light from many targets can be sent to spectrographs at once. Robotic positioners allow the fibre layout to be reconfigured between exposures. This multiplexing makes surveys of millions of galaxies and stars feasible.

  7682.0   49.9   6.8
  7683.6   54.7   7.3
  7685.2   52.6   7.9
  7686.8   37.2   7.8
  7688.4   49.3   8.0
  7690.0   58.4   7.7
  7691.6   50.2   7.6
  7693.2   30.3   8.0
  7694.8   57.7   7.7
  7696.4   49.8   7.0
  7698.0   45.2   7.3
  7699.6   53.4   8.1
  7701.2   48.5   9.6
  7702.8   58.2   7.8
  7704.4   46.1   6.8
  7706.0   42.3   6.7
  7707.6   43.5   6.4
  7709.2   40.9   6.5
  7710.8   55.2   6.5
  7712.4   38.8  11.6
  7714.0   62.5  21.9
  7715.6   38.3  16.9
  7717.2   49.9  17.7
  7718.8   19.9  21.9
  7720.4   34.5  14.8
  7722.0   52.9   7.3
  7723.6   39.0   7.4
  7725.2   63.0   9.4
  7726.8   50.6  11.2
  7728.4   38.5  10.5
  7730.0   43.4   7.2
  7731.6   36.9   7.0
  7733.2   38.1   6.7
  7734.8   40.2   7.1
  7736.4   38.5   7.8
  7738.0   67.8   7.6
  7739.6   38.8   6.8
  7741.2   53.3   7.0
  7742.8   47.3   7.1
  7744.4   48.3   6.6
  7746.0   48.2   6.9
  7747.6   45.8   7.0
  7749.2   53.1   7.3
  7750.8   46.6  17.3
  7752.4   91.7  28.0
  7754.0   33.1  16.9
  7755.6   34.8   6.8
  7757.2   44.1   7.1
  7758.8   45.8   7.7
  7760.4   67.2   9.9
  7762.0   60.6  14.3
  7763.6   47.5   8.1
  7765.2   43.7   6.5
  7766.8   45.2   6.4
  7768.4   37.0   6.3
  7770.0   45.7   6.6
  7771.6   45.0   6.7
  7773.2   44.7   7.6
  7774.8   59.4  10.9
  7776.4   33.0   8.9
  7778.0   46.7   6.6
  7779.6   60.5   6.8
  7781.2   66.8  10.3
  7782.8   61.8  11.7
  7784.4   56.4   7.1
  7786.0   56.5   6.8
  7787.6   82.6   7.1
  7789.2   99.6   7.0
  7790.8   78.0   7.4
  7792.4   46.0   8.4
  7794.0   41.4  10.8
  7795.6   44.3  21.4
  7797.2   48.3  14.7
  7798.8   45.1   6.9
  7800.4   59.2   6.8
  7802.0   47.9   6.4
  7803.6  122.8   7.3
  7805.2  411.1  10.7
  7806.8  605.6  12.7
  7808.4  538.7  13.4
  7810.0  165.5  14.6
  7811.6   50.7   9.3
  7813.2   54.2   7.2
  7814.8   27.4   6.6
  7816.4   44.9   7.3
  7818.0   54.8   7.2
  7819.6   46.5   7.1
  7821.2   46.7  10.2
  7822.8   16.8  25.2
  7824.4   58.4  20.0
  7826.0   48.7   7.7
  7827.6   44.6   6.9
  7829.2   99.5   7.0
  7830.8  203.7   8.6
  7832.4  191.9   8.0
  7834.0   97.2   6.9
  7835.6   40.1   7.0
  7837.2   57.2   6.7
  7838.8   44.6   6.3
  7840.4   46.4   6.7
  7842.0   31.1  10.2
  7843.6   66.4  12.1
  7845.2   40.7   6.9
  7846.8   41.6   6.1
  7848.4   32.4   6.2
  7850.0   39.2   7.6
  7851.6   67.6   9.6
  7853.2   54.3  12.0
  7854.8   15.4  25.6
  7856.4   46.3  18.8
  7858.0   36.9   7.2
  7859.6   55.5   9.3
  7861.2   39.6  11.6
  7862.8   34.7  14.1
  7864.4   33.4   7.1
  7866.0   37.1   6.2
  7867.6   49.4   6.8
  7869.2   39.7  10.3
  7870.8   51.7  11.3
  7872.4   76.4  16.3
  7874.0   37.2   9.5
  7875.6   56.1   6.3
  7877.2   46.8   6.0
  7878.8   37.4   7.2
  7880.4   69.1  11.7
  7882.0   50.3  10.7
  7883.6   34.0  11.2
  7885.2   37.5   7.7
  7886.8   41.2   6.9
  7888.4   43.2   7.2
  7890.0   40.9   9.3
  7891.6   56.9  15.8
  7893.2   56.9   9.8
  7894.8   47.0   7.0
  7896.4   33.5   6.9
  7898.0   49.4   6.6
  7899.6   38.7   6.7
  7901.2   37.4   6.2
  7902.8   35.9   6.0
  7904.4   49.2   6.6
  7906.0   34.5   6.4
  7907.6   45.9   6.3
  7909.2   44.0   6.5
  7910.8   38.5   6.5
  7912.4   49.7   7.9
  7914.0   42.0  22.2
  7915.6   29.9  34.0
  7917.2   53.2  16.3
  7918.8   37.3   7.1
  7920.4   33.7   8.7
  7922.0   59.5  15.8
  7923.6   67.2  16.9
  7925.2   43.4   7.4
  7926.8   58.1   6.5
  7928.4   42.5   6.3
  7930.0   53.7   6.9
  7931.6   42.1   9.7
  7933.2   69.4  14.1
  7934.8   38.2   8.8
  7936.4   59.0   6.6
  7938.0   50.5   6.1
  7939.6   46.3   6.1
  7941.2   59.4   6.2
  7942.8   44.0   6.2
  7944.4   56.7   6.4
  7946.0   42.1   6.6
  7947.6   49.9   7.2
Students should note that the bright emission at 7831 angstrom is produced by [N II] 6583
